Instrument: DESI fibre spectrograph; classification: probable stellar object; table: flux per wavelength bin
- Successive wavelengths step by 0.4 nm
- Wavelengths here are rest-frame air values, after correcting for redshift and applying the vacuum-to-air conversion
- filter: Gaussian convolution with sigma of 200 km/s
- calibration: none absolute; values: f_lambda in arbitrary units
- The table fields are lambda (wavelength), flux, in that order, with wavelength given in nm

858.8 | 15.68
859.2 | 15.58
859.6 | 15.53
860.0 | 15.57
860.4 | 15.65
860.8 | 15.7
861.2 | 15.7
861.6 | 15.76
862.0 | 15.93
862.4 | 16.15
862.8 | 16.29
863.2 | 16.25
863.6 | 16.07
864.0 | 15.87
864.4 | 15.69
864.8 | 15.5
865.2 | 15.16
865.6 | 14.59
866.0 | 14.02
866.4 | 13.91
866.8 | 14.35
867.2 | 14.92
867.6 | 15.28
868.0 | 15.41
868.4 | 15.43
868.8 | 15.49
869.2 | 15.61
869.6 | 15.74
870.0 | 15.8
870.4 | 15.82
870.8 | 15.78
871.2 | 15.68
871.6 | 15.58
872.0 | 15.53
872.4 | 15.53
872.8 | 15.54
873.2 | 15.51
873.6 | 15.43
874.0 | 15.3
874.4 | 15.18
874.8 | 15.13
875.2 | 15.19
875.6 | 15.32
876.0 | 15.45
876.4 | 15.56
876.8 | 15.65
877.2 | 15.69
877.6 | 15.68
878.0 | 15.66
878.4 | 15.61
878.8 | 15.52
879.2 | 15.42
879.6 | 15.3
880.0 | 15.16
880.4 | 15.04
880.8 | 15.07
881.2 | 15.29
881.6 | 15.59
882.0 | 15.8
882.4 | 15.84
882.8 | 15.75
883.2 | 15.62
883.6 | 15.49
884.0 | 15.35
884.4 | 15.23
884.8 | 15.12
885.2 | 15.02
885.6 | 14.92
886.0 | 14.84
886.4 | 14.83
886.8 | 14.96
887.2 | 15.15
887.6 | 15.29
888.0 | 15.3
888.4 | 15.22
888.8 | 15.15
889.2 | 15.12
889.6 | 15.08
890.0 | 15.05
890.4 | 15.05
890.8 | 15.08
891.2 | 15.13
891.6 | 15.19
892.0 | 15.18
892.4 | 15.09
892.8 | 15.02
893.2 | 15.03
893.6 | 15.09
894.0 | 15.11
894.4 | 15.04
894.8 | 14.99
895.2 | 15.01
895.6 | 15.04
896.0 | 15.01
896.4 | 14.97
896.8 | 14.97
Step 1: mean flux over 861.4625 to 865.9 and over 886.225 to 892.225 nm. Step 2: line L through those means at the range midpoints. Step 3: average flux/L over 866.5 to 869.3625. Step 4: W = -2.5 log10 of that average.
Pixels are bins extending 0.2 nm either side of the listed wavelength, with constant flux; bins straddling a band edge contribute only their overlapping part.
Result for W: 0.032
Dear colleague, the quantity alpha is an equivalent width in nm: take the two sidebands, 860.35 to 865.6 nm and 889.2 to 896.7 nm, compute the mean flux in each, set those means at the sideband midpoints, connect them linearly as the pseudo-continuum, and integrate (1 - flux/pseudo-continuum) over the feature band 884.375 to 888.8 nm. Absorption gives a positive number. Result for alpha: 0.04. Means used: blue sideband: 15.8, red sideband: 15.1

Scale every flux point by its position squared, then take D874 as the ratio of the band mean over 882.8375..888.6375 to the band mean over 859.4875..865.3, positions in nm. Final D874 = 1.0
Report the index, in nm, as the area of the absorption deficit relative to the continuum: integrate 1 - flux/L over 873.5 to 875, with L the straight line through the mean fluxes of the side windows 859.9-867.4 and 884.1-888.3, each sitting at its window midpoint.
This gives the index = 0.00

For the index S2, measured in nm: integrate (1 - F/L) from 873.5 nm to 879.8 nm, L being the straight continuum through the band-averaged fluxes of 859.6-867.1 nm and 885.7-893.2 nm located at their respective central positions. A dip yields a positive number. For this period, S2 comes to -0.073 nm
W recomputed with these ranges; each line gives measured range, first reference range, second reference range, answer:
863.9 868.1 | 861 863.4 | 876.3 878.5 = 0.07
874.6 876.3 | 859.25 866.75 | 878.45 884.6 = 0.01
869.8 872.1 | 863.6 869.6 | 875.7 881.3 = -0.03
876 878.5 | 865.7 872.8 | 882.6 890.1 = -0.03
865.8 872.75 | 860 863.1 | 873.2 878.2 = 0.02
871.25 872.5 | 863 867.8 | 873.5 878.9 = -0.02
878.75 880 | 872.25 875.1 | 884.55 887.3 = -0.01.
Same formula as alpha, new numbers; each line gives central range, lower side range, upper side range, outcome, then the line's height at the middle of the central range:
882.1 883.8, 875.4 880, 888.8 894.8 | -0.036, 15.4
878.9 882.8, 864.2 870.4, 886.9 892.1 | -0.068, 15.1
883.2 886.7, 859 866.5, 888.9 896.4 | 0.016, 15.2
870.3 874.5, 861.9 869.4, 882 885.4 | -0.040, 15.4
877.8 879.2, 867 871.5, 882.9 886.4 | -0.022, 15.3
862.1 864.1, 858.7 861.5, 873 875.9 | -0.073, 15.6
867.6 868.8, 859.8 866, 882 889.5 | 0.013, 15.6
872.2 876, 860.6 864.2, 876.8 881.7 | 0.058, 15.6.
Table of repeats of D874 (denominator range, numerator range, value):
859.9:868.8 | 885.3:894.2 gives 1.04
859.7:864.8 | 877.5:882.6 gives 1.01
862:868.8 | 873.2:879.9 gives 1.03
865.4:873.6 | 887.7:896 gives 1.04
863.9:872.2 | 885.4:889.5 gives 1.03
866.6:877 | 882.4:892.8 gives 1.02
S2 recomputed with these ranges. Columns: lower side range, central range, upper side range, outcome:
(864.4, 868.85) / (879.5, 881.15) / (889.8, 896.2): -0.02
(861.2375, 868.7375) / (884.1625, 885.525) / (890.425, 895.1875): 0.00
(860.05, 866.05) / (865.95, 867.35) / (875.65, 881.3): 0.12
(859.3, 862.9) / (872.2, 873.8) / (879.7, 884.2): 0.01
